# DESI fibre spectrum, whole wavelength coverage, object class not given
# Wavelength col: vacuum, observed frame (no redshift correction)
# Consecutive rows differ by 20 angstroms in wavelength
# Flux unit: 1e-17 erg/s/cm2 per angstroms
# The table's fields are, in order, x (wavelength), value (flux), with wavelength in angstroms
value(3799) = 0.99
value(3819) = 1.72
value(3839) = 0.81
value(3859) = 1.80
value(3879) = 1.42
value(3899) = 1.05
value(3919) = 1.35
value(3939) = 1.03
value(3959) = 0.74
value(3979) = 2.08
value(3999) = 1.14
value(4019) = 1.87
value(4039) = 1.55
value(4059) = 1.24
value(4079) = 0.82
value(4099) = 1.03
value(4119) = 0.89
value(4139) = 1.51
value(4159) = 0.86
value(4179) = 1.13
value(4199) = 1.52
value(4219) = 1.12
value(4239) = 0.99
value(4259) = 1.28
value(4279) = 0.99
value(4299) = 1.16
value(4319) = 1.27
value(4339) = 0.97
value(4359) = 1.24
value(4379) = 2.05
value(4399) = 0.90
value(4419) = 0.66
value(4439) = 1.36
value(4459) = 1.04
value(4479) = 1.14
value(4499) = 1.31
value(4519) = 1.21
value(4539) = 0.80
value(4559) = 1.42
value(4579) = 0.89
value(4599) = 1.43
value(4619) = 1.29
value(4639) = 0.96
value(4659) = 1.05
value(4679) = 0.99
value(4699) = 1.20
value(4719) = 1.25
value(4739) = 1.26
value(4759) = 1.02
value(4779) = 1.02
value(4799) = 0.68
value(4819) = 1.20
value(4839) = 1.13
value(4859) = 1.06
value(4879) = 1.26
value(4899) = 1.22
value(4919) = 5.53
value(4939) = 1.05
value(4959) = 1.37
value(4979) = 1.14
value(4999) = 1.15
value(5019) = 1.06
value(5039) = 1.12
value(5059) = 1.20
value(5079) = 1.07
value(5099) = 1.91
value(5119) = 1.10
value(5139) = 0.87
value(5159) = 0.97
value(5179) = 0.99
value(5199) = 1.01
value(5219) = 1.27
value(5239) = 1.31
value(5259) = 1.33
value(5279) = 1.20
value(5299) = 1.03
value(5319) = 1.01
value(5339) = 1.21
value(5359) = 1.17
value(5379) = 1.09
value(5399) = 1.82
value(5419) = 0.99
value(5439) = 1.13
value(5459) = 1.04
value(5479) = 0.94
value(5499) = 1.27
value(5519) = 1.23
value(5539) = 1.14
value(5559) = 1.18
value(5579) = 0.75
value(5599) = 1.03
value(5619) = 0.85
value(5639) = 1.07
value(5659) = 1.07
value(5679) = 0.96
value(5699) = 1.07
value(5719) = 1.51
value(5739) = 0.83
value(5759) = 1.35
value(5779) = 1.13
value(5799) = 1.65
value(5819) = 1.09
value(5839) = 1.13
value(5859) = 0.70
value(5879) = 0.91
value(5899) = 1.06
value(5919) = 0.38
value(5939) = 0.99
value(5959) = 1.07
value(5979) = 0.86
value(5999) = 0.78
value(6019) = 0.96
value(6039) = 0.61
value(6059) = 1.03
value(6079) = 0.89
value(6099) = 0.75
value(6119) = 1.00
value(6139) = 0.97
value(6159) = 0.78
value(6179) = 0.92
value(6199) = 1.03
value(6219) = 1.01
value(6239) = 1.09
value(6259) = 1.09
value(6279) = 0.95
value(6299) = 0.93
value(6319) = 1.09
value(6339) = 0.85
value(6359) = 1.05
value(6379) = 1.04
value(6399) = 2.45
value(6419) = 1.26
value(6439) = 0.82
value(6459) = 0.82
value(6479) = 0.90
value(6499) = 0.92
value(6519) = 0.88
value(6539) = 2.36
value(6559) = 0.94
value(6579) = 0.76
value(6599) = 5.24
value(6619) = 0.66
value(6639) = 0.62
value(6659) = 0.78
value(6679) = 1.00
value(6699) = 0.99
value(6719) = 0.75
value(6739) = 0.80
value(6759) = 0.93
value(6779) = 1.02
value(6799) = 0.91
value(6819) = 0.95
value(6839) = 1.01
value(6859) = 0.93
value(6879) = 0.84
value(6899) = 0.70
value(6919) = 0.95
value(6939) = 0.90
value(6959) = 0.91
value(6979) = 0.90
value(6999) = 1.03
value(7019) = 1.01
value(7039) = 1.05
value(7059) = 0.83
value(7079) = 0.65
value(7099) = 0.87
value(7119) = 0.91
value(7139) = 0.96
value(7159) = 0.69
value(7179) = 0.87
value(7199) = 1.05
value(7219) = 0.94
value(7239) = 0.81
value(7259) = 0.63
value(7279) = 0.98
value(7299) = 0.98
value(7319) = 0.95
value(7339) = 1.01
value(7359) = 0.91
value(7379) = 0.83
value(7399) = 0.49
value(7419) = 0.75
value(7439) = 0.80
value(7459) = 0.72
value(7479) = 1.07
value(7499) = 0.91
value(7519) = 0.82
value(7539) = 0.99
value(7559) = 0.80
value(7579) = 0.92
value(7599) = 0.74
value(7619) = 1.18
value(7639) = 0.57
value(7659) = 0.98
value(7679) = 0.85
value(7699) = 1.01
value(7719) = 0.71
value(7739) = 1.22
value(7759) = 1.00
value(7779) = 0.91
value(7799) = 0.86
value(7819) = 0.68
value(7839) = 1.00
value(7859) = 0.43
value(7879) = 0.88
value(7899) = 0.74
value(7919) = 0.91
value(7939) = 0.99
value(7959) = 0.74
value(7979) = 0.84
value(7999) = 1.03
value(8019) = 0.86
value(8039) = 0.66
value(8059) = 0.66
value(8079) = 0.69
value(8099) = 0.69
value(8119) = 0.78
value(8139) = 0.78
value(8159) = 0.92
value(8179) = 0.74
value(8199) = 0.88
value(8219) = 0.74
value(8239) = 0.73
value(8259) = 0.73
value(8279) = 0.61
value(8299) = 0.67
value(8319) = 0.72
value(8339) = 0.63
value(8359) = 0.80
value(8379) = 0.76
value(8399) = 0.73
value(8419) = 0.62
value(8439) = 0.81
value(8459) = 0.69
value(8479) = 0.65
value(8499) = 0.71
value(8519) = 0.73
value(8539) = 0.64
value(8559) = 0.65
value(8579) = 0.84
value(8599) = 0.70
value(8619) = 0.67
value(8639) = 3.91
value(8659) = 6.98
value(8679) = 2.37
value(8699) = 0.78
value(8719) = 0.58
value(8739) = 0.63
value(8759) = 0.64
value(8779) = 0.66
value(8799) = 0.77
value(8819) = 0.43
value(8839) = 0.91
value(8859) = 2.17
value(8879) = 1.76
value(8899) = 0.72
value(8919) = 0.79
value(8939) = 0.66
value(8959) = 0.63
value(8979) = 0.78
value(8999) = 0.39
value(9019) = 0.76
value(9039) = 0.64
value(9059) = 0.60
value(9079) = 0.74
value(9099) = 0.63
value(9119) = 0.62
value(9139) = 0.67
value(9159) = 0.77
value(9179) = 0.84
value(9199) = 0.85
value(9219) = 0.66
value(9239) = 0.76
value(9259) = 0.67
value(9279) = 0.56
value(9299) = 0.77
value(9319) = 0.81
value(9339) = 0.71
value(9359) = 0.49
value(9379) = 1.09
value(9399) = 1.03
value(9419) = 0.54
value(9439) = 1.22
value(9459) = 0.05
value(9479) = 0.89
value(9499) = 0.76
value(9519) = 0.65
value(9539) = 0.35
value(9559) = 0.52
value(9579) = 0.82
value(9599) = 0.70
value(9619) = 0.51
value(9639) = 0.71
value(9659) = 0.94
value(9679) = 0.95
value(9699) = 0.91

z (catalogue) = 0.318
